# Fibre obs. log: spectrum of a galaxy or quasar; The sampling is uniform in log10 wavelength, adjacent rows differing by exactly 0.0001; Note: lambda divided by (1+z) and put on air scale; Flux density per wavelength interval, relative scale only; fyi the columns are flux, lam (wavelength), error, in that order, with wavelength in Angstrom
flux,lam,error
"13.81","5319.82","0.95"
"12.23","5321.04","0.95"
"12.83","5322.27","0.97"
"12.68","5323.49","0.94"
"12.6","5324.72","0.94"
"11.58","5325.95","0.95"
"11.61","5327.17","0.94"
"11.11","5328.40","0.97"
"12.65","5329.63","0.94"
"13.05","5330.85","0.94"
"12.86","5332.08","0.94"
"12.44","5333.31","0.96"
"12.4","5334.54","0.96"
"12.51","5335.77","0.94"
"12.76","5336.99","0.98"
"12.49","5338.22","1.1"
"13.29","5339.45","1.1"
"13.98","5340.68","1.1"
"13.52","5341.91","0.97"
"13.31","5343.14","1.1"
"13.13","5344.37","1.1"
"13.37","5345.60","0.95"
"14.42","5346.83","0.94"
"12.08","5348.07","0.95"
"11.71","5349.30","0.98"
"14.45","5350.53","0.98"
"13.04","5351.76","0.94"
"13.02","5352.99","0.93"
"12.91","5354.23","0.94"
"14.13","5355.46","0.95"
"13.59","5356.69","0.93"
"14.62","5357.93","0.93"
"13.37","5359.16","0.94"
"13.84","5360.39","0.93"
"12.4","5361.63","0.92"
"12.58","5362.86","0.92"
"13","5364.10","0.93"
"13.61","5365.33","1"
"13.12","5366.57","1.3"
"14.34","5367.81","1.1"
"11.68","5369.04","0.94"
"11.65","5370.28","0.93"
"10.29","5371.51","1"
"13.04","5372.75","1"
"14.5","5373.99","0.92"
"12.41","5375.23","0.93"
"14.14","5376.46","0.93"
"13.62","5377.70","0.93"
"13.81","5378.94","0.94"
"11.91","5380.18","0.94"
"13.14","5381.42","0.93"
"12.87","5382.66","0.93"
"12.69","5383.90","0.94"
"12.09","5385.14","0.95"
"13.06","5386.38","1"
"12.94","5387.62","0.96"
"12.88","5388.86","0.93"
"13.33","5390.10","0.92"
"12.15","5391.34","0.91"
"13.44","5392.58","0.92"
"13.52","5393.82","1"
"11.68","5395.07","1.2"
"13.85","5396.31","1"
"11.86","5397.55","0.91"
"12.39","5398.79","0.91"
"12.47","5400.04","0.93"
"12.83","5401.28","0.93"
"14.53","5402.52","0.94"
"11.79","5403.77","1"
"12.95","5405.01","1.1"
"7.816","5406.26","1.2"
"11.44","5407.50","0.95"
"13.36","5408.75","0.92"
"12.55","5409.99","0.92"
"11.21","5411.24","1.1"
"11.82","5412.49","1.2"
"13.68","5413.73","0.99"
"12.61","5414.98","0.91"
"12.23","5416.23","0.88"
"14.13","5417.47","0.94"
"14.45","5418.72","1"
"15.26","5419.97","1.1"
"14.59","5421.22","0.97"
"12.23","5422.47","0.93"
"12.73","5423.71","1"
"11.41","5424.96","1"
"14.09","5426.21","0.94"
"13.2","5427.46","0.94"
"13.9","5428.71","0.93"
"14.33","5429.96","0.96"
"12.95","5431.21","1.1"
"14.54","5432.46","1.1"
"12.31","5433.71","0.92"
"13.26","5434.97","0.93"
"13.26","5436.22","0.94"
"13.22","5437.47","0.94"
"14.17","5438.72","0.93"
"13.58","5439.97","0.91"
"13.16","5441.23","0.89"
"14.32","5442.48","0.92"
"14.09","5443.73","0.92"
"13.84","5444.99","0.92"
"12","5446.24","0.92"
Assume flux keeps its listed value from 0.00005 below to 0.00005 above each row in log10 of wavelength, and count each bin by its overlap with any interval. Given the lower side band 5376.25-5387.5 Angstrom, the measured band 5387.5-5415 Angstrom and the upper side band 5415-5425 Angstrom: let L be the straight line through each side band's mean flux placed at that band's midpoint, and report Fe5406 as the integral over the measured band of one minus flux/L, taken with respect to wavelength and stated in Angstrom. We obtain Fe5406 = 1.56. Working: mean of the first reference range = 13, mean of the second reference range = 13.5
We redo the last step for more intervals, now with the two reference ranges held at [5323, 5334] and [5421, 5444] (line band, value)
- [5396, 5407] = 0.7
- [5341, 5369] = -1.7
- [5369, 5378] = 0.1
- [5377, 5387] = 0.0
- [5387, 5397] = 0.0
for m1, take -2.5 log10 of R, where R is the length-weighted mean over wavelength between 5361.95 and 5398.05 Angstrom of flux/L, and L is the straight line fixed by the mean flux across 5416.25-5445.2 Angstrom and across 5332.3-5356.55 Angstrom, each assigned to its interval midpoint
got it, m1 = 0.04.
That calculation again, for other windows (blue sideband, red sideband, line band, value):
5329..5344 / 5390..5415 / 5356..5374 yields -0.02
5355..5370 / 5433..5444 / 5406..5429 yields 0.05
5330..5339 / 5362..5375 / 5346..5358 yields -0.05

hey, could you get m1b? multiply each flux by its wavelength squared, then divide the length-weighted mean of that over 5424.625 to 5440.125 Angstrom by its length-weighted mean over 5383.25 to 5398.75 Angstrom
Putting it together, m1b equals 1.1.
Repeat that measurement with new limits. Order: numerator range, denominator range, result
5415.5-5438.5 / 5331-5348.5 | 1.07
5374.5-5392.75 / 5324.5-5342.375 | 1.05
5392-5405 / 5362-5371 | 1.01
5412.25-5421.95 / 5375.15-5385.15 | 1.06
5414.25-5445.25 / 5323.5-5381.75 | 1.07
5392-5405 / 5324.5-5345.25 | 1.04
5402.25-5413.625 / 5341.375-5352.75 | 0.92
